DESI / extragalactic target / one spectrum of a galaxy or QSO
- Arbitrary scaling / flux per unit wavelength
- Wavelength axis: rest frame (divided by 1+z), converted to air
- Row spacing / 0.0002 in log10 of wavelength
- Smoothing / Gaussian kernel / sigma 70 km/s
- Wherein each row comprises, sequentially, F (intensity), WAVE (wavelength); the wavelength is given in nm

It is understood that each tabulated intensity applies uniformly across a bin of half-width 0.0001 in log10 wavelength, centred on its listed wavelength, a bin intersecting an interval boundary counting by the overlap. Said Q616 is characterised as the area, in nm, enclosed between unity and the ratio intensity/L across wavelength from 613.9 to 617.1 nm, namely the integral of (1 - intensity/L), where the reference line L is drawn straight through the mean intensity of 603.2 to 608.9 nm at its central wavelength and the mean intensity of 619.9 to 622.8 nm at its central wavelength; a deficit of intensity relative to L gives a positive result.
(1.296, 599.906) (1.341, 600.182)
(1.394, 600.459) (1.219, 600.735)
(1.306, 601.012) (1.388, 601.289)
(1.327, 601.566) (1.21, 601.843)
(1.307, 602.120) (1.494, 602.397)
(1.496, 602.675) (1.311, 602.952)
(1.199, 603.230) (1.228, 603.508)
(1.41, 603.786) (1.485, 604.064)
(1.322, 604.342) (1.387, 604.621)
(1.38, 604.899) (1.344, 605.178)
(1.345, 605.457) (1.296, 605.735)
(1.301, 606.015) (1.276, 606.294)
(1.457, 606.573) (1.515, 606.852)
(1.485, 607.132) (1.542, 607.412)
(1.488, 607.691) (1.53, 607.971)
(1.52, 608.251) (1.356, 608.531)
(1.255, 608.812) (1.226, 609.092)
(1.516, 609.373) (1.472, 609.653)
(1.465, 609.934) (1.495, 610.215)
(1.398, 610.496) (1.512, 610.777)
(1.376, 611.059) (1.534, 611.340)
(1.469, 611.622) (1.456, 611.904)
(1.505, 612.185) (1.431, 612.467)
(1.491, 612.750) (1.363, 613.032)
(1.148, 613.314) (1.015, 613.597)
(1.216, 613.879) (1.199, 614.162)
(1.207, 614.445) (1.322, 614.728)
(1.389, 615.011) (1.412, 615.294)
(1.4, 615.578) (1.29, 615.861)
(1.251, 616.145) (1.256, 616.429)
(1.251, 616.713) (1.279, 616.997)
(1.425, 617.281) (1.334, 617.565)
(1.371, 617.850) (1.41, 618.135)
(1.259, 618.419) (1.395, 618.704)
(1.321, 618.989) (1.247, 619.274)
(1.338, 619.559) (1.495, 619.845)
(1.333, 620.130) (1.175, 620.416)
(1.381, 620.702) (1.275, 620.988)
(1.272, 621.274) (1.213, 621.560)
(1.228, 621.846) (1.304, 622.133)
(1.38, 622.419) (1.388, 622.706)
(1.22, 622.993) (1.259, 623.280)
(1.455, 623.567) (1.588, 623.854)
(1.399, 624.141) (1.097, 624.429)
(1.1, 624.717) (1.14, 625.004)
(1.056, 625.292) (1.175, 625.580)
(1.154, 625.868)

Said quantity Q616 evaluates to 0.10 nm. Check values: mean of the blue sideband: 1.39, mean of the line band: 1.29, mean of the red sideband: 1.3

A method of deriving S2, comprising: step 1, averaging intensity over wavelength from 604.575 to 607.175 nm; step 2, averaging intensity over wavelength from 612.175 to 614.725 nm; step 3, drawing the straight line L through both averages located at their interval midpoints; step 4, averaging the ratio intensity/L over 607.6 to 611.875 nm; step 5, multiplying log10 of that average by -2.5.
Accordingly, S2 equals -0.091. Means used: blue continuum 1.37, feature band 1.44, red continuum 1.28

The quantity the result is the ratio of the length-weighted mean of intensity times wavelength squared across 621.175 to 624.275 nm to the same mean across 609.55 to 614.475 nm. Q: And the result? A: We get 1.01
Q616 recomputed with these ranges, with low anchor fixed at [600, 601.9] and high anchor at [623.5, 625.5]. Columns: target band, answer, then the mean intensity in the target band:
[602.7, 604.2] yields -0.03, 1.34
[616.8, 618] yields -0.07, 1.35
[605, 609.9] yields -0.42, 1.41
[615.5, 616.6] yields -0.01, 1.29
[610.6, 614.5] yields -0.21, 1.35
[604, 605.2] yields -0.07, 1.38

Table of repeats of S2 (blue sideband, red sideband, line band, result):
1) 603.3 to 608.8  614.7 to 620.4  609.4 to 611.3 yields -0.067 mag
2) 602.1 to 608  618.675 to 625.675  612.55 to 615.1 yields 0.063 mag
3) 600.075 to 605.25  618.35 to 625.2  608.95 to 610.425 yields -0.082 mag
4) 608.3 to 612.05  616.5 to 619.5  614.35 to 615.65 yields 0.014 mag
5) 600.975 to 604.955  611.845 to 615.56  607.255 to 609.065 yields -0.078 mag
